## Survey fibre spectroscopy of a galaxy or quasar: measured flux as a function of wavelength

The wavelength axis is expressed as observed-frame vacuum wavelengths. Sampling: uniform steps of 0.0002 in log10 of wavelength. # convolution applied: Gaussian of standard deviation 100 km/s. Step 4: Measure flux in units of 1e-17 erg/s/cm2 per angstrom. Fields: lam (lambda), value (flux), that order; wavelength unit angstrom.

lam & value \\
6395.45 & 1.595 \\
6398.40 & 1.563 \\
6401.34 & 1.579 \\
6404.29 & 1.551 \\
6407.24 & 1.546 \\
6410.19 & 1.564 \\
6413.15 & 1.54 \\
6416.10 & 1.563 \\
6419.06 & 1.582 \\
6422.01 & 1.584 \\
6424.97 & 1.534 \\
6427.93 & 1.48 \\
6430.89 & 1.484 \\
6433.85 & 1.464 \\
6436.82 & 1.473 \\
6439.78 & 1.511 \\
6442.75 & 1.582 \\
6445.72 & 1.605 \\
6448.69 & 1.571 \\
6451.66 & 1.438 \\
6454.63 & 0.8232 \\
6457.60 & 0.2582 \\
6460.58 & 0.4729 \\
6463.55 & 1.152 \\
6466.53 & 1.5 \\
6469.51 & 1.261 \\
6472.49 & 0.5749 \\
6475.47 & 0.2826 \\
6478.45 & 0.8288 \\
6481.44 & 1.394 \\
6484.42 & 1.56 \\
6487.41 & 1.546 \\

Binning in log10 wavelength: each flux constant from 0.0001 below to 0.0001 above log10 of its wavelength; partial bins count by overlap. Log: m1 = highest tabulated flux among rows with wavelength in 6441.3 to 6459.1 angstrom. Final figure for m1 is 1.605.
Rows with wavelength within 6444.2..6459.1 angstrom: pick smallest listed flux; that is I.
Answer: 0.2582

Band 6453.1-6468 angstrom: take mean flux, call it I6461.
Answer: 0.843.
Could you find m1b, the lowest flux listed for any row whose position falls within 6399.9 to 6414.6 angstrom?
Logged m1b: 1.54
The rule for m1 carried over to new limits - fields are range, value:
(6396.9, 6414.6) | 1.579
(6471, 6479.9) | 0.8288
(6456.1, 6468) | 1.5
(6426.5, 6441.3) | 1.511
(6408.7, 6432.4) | 1.584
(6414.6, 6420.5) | 1.582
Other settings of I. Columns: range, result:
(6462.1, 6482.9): 0.2826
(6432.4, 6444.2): 1.464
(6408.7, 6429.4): 1.48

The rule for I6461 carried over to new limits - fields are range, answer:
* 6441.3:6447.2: 1.59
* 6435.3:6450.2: 1.55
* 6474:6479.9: 0.555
